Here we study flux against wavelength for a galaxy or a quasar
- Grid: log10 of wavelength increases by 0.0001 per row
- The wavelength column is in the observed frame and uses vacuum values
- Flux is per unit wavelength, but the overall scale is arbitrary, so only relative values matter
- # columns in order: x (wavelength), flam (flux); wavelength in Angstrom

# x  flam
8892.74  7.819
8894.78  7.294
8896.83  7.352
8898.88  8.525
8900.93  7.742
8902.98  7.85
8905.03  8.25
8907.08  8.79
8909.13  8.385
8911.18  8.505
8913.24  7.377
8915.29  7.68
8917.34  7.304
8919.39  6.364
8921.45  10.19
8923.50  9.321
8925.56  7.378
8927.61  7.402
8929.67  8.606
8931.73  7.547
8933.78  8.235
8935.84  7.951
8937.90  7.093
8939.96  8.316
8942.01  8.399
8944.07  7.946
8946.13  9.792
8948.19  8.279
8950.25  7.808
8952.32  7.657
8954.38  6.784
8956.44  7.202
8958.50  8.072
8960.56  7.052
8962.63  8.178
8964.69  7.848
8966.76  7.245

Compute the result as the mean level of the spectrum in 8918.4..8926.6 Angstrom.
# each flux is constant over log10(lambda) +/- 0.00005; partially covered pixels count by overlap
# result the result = 8.32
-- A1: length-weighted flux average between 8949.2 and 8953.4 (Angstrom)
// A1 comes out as 7.71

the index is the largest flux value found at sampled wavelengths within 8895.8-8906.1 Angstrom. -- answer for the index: 8.525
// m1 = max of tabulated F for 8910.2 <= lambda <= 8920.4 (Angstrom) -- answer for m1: 8.505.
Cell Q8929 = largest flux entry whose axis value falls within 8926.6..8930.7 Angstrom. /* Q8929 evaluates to 8.606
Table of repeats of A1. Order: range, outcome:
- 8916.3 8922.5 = 7.96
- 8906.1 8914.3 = 8.26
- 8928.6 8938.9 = 7.88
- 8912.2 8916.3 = 7.52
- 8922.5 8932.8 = 8.05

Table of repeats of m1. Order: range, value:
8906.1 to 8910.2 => 8.79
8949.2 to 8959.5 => 8.072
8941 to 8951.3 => 9.792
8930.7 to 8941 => 8.316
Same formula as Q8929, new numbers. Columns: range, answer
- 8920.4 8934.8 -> 10.19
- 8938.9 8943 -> 8.399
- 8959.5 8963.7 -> 8.178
